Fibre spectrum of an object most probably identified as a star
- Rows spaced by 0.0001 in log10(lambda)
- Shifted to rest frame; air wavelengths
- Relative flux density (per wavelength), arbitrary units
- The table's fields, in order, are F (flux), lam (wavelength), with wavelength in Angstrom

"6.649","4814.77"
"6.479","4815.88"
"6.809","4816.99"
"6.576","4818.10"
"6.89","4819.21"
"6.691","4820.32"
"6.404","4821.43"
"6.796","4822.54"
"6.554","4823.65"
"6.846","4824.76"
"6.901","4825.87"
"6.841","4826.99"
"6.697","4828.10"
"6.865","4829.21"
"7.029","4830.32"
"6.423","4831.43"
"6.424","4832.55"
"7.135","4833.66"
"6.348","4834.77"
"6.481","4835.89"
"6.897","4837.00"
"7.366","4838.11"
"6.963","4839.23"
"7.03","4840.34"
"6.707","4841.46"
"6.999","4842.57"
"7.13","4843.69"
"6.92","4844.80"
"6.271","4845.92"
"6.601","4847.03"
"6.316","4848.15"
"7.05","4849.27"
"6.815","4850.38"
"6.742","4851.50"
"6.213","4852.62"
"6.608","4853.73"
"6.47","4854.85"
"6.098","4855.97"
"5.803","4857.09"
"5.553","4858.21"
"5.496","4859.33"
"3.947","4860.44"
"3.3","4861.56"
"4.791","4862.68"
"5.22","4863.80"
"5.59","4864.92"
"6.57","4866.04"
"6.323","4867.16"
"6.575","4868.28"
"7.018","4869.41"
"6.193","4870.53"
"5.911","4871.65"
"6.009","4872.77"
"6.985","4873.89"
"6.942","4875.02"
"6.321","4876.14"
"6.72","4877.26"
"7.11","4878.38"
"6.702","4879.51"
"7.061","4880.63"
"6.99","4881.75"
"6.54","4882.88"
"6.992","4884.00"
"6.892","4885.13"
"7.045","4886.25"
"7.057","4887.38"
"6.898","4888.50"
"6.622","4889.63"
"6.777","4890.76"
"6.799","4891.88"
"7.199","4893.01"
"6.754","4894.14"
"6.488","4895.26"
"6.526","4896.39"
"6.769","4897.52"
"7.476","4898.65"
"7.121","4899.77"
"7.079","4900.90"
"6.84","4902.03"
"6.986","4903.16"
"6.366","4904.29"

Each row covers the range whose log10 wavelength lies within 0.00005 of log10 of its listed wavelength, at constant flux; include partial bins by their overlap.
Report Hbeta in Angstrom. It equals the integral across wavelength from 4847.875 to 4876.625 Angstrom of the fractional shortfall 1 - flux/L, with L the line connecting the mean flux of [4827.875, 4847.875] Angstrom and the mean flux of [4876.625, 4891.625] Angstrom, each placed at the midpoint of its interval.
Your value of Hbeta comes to 3.39 Angstrom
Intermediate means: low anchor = 6.79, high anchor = 6.87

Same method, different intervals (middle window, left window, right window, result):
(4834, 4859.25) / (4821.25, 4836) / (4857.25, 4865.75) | -3.8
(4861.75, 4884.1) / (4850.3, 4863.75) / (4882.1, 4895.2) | -0.4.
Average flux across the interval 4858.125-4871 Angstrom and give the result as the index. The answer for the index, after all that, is 5.54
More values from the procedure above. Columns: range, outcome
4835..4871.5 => 6.25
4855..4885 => 6.12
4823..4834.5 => 6.76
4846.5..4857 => 6.51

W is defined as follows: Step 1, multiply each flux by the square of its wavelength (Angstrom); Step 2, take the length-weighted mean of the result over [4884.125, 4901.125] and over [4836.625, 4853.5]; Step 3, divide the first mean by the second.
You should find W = 1.03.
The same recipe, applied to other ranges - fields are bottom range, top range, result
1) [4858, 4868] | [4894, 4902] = 1.34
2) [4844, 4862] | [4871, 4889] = 1.13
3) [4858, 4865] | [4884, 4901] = 1.47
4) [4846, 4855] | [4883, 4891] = 1.06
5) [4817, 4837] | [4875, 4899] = 1.05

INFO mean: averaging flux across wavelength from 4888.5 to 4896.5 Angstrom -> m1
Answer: 6.76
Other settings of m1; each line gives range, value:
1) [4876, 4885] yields 6.83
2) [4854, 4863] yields 5.24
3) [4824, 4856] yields 6.74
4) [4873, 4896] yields 6.83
